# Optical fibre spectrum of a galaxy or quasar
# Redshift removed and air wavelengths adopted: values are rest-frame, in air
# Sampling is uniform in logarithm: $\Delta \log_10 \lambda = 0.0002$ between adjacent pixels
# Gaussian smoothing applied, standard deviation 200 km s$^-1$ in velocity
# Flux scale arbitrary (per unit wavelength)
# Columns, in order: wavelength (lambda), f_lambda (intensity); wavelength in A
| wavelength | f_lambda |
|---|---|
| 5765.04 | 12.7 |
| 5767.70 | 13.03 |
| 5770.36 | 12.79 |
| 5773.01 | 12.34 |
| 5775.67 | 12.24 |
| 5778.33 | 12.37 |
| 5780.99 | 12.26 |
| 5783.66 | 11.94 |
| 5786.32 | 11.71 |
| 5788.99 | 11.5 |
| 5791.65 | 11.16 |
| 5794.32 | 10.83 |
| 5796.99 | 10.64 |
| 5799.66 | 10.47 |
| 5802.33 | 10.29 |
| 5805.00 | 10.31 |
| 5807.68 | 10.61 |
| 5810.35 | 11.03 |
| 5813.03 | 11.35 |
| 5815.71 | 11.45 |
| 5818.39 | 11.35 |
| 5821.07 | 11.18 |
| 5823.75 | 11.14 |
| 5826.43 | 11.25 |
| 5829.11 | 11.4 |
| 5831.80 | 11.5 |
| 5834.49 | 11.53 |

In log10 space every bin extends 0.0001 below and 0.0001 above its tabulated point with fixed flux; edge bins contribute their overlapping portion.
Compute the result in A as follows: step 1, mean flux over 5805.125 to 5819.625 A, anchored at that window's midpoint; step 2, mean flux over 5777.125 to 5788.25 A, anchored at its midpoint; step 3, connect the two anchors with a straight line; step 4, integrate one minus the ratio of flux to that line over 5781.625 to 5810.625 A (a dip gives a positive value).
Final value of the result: 1.6 A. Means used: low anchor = 12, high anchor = 11.1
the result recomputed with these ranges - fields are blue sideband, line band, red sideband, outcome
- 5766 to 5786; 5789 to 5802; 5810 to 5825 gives 1.2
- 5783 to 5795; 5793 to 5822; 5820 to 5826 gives 1.1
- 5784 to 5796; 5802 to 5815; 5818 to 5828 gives 0.6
